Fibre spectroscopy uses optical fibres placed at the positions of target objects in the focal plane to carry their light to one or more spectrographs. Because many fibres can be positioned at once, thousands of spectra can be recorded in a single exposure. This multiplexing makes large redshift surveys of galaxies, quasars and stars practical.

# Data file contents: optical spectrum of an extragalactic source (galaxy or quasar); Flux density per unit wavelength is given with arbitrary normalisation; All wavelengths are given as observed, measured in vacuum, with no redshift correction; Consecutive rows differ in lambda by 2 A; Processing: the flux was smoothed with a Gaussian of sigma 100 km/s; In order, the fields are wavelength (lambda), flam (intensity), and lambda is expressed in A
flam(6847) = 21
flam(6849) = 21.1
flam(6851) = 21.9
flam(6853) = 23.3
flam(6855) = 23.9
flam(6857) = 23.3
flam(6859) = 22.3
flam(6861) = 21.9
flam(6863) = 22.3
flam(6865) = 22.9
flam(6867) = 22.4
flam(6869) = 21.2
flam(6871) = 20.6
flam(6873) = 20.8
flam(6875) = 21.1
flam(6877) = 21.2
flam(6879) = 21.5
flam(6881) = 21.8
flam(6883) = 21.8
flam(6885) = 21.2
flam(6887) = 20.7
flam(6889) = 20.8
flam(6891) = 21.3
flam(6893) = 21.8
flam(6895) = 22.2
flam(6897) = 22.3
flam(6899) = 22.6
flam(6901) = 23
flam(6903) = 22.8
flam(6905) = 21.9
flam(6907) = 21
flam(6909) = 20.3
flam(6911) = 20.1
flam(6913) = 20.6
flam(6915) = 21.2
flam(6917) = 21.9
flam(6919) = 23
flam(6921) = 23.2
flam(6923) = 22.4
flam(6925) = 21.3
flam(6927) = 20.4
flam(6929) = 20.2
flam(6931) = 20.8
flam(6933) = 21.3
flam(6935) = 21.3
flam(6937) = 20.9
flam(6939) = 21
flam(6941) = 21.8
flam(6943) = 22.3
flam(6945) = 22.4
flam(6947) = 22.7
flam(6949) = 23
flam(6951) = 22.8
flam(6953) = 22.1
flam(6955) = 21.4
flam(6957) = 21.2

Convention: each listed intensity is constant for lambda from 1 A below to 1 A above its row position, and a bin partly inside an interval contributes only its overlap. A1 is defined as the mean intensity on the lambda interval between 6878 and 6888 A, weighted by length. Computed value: 21.4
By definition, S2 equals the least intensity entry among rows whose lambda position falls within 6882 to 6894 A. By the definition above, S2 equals 20.7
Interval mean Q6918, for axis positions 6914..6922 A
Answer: 22.3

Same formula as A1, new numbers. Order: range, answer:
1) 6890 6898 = 21.9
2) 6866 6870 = 21.8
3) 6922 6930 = 21.1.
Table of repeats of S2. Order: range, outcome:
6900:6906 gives 21.9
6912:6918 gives 20.6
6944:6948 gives 22.4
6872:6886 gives 20.8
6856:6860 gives 22.3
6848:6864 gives 21.1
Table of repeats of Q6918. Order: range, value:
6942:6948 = 22.5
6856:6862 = 22.5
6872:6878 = 21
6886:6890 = 20.8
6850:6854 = 22.6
